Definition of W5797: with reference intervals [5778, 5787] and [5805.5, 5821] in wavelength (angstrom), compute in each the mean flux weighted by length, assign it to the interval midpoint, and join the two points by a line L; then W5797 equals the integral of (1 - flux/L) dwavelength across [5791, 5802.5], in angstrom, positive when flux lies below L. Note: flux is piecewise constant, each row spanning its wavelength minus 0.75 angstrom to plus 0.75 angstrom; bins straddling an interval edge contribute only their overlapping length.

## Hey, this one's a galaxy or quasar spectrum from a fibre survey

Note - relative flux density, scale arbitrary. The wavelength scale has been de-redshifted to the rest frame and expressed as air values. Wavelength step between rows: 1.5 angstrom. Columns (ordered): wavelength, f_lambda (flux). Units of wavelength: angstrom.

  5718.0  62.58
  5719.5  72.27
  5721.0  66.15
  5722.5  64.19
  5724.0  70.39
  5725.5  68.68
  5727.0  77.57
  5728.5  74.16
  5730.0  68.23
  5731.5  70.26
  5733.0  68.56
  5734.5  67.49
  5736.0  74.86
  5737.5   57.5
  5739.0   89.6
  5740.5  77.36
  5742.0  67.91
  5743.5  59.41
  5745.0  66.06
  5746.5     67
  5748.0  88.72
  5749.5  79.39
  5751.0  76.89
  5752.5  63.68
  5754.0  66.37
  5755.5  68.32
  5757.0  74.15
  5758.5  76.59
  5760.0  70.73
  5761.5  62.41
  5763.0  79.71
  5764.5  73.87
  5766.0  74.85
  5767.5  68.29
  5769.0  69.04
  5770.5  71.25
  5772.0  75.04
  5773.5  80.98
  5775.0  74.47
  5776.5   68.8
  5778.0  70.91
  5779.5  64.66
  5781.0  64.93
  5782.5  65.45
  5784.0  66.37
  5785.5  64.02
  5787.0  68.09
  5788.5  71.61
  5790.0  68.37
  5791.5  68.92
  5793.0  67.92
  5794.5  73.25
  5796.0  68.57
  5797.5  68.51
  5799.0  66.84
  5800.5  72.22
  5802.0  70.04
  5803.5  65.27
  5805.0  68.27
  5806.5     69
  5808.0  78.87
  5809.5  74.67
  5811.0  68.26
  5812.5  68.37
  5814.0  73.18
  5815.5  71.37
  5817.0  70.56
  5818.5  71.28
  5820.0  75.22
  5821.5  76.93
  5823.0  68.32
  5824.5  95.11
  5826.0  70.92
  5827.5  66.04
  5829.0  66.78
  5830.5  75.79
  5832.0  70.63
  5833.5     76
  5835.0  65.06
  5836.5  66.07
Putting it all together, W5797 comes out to -0.1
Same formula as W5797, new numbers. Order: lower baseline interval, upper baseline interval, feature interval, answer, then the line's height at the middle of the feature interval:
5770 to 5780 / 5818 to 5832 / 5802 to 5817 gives 0.6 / 73.5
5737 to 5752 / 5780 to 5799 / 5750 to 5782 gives -0.3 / 70.6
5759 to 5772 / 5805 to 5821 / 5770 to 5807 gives 1.3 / 71.8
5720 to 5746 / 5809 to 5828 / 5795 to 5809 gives 0.5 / 72.5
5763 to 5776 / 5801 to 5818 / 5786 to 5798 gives 0.5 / 72.1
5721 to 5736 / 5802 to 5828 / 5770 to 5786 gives 0.4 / 71.4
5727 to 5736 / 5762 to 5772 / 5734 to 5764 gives 0.0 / 71.8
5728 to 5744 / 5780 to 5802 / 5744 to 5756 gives -0.3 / 70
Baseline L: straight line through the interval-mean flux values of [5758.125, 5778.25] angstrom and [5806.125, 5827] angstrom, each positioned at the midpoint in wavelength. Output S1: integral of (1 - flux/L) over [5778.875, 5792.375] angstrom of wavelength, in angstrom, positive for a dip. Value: 1.1 angstrom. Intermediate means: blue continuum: 72.6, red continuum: 73.7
